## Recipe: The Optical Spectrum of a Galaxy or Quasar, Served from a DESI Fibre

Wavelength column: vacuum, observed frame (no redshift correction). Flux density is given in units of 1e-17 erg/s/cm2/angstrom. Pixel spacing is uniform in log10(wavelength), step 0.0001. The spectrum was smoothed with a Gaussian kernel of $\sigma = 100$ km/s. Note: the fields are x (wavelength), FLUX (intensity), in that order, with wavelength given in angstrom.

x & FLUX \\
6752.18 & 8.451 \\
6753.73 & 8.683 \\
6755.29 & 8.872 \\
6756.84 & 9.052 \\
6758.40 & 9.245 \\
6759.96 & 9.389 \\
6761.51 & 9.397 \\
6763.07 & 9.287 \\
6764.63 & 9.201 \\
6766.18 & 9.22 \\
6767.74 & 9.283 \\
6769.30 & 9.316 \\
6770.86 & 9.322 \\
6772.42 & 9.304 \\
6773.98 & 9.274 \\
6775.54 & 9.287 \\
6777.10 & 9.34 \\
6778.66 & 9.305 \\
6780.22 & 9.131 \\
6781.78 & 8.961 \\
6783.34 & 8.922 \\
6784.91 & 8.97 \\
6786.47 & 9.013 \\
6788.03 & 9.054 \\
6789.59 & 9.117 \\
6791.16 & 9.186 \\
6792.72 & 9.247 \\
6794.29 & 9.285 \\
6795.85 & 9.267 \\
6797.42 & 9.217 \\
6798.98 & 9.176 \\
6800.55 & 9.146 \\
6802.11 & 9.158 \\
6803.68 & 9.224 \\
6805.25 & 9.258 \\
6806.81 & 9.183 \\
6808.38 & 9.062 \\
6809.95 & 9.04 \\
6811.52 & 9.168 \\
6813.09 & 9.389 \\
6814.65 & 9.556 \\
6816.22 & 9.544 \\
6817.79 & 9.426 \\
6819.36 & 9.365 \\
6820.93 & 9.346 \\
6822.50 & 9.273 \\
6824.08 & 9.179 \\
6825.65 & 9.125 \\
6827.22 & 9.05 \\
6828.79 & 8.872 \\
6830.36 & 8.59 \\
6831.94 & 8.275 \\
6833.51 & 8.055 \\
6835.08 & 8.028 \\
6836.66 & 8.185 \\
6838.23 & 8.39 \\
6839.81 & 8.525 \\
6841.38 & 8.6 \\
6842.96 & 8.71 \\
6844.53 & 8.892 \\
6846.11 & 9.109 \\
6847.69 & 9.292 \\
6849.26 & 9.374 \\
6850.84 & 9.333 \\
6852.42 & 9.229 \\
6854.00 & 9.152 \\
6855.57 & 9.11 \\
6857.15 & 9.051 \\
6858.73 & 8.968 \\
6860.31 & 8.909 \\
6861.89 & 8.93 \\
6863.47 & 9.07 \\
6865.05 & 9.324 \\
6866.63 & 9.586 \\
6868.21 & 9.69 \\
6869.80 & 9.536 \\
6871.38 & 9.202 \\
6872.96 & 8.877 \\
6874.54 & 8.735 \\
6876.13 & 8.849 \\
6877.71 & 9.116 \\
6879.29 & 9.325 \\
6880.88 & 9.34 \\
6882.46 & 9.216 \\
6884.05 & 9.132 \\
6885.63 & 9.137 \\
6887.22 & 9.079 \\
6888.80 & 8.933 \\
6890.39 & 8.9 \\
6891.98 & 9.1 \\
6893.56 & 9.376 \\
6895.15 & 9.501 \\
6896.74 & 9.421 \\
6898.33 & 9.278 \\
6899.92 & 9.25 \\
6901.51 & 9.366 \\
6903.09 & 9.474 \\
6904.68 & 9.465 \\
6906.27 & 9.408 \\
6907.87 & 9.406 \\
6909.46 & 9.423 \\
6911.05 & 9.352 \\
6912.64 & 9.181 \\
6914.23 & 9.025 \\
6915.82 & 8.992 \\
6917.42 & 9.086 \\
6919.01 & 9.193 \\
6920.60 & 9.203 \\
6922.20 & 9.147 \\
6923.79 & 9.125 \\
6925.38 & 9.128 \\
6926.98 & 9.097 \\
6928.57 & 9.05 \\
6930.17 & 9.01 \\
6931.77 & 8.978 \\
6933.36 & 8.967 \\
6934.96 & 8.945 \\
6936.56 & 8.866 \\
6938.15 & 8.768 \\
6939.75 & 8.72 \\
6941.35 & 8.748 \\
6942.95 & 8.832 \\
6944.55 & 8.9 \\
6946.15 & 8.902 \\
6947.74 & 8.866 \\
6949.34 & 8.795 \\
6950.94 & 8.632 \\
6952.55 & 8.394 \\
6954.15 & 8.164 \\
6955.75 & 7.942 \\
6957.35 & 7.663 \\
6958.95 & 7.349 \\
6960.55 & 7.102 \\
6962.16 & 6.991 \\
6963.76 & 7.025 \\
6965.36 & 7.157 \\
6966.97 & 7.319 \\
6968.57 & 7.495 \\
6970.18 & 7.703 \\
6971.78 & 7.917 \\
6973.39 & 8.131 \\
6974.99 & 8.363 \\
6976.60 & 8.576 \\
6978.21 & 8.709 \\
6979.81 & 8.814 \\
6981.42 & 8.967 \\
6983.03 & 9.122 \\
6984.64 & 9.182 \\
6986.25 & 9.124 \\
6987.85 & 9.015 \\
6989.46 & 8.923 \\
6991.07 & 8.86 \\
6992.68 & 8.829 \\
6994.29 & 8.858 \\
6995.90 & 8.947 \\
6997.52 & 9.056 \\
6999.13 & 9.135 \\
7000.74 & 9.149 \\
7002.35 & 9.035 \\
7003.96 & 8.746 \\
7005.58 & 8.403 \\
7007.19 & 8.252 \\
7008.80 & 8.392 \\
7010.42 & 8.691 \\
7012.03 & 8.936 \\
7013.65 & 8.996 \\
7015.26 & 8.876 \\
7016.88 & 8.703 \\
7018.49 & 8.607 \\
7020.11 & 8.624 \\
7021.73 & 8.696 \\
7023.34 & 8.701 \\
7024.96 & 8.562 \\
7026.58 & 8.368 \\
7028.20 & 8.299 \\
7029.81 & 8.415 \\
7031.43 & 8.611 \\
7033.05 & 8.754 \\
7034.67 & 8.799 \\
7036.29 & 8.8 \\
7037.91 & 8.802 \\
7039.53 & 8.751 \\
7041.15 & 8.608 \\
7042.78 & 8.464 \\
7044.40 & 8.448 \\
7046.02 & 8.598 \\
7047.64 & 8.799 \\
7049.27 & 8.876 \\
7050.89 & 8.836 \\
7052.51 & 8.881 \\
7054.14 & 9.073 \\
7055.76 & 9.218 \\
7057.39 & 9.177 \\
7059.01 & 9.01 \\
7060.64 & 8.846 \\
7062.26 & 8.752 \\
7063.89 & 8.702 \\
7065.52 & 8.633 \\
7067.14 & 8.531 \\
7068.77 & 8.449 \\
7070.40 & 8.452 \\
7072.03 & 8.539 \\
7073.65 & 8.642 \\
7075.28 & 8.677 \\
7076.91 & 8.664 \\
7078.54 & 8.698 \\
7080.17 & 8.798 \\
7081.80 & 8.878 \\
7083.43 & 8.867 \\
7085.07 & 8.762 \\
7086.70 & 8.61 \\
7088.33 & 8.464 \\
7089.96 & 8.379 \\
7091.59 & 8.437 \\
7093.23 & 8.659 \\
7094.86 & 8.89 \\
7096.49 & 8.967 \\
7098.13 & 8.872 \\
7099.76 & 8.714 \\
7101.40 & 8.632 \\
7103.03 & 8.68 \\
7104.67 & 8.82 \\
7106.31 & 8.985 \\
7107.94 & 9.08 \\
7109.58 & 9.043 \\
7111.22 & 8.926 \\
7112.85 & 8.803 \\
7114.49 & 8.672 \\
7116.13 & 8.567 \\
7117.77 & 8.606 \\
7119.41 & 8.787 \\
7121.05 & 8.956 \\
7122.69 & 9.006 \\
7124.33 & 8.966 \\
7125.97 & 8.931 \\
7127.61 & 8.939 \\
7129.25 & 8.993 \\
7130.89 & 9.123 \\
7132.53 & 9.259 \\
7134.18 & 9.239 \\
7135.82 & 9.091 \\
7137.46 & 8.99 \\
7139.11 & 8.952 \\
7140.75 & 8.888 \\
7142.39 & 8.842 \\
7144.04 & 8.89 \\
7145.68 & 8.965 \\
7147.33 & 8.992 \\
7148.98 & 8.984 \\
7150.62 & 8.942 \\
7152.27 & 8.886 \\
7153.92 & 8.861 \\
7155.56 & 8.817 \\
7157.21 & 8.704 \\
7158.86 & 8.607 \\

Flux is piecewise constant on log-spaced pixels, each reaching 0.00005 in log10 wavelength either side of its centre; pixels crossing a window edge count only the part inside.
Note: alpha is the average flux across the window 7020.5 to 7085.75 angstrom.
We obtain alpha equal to 8.71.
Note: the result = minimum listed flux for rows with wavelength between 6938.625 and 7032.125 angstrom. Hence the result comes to 6.991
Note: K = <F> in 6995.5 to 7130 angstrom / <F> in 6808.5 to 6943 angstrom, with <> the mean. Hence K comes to 0.96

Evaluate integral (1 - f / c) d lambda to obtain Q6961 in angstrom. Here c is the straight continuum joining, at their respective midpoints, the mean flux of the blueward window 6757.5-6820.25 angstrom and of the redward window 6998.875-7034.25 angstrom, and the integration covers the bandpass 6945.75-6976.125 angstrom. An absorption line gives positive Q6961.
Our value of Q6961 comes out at 3.2 angstrom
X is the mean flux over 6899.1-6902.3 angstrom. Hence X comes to 9.31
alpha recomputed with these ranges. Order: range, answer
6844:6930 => 9.19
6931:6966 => 8.31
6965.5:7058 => 8.67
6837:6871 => 9.07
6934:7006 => 8.47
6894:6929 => 9.26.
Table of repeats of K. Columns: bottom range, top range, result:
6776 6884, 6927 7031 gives 0.94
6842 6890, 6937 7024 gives 0.93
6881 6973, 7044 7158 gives 1.01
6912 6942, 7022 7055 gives 0.96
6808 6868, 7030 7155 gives 0.98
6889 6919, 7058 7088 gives 0.94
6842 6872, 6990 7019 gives 0.96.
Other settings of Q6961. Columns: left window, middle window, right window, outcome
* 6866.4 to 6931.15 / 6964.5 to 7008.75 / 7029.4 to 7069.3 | 1.8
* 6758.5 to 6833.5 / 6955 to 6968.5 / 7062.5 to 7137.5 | 2.5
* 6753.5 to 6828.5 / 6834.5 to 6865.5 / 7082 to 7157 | 0.8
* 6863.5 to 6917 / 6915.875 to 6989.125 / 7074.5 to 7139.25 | 4.8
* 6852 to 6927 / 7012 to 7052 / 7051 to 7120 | 0.9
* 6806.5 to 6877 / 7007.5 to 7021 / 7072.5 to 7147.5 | 0.3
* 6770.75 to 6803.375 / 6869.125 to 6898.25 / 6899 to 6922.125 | 0.3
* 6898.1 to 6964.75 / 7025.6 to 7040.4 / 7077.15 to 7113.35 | 0.3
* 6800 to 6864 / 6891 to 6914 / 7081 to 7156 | -1.0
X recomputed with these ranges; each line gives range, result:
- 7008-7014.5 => 8.75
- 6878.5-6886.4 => 9.23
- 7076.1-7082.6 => 8.76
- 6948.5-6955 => 8.49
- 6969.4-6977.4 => 8.14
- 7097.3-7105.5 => 8.73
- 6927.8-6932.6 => 9.01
